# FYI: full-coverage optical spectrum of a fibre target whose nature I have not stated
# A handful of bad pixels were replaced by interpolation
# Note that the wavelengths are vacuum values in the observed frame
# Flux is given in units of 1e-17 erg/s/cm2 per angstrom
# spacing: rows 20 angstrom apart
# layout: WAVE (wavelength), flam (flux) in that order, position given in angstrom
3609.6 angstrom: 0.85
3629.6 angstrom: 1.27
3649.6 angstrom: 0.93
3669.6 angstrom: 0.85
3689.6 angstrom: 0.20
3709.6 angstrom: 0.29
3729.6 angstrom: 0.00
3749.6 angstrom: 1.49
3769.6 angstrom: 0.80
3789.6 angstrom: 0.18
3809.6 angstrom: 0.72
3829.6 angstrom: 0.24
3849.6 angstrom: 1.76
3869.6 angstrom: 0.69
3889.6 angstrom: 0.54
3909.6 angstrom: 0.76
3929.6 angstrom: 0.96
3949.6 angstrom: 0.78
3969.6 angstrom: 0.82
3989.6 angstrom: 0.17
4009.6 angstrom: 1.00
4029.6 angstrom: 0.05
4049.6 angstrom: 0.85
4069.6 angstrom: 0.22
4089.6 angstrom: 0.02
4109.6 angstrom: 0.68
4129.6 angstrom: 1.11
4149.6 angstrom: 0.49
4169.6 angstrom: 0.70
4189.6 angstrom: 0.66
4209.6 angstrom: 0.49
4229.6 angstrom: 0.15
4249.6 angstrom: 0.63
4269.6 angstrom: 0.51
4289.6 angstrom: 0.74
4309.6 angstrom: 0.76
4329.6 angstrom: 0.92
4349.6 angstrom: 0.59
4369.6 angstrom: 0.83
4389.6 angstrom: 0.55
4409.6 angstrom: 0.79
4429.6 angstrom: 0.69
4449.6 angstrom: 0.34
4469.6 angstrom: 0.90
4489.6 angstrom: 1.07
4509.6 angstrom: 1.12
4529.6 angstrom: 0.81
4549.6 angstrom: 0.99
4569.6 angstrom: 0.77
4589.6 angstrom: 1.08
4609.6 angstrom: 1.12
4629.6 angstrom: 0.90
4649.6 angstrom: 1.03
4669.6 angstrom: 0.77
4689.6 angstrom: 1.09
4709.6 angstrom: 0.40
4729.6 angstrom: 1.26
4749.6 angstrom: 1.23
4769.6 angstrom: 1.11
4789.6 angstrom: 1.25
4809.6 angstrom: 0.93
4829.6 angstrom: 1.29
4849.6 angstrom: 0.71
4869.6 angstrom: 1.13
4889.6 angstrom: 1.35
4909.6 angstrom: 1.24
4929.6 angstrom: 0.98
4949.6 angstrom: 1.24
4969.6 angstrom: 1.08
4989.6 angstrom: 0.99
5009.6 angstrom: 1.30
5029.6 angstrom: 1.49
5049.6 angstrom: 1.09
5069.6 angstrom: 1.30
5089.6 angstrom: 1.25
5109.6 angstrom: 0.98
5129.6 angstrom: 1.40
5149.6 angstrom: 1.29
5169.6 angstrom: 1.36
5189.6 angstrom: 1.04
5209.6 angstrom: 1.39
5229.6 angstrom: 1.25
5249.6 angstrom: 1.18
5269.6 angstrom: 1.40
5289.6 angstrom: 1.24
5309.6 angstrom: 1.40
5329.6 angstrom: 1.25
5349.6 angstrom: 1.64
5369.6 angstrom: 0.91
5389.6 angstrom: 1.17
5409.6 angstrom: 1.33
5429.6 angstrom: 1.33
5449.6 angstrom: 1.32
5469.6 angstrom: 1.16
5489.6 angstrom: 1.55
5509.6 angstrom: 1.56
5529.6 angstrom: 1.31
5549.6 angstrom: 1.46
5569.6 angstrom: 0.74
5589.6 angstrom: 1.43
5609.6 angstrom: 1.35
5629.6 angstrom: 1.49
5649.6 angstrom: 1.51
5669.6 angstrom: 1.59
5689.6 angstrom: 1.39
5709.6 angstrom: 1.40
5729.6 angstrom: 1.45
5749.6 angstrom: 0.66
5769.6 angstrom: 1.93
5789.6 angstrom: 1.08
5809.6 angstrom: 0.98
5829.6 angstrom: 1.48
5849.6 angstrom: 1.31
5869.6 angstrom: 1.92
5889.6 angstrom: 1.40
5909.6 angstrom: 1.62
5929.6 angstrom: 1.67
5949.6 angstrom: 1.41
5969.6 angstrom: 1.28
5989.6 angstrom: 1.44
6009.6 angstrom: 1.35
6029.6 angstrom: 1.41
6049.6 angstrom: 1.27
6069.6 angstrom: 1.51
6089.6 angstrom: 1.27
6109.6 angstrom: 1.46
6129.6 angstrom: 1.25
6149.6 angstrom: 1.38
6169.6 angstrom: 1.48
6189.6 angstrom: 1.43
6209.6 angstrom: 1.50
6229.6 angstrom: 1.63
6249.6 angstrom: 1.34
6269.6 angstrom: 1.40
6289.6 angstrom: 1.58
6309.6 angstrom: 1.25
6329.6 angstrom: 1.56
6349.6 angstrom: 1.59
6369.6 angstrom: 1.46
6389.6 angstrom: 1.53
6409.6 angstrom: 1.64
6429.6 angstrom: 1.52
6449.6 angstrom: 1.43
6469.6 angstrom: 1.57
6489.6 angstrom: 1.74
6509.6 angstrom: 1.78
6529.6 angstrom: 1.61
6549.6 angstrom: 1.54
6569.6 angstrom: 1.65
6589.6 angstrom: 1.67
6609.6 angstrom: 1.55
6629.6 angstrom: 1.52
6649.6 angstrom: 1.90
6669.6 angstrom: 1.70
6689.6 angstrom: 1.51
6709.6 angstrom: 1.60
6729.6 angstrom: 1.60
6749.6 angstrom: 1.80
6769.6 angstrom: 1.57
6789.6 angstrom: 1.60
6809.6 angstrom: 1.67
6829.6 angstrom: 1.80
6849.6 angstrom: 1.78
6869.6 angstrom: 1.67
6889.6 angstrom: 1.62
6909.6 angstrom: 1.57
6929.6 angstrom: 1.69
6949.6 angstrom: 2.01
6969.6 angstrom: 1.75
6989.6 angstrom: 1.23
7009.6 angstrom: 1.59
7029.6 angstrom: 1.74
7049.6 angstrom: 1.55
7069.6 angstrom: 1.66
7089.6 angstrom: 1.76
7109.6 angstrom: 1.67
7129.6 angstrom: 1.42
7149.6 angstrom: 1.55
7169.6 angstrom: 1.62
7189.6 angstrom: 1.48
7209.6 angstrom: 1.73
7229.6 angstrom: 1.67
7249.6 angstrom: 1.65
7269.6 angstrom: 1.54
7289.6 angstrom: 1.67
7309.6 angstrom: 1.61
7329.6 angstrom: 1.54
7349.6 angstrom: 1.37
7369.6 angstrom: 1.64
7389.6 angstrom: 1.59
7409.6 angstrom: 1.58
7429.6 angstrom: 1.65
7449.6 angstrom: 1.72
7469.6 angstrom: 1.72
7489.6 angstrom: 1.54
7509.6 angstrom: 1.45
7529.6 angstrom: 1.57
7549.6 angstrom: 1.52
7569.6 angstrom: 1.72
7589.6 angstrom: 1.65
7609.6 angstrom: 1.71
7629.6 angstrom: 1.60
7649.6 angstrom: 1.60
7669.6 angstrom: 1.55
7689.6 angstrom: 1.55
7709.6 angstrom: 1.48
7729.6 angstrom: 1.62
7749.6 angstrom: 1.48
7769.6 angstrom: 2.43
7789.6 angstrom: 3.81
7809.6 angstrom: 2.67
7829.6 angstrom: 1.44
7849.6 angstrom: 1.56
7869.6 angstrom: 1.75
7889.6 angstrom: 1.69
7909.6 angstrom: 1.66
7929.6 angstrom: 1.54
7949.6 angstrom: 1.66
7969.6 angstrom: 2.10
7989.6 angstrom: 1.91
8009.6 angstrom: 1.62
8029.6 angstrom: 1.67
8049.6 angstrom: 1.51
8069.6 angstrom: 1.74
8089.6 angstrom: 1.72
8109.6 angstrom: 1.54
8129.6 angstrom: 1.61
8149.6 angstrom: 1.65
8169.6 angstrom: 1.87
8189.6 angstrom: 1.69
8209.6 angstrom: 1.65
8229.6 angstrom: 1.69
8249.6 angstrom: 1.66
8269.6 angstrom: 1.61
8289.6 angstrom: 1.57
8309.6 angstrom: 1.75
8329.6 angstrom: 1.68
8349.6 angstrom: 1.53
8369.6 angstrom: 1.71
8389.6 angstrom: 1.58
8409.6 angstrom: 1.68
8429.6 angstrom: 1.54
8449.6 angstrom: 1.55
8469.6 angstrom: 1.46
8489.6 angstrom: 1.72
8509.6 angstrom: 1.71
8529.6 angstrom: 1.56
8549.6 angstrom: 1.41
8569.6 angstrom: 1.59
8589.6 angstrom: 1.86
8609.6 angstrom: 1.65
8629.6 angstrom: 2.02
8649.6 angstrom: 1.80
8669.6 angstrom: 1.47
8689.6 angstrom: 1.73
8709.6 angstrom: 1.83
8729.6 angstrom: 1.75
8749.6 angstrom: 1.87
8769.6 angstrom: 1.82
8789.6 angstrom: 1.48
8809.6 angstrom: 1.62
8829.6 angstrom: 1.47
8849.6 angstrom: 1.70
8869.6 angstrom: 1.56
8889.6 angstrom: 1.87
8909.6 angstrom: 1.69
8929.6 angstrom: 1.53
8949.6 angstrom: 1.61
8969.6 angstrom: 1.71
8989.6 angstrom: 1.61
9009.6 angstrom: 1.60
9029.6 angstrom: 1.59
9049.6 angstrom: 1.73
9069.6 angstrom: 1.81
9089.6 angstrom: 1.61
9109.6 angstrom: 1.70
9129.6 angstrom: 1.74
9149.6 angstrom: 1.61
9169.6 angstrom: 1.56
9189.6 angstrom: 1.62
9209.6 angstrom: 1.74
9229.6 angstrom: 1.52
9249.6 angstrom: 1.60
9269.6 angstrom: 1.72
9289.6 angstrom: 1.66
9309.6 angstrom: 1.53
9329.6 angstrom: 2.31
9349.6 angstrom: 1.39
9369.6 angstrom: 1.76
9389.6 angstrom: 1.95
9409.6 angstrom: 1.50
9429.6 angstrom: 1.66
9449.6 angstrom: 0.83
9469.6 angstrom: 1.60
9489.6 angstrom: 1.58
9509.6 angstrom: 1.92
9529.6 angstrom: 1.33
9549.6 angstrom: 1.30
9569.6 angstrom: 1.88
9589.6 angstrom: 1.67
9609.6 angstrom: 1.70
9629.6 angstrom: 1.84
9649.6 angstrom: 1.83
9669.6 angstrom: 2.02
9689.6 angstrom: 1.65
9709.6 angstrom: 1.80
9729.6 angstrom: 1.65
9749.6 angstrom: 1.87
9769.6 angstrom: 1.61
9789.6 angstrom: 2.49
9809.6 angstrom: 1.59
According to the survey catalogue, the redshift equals 0.19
